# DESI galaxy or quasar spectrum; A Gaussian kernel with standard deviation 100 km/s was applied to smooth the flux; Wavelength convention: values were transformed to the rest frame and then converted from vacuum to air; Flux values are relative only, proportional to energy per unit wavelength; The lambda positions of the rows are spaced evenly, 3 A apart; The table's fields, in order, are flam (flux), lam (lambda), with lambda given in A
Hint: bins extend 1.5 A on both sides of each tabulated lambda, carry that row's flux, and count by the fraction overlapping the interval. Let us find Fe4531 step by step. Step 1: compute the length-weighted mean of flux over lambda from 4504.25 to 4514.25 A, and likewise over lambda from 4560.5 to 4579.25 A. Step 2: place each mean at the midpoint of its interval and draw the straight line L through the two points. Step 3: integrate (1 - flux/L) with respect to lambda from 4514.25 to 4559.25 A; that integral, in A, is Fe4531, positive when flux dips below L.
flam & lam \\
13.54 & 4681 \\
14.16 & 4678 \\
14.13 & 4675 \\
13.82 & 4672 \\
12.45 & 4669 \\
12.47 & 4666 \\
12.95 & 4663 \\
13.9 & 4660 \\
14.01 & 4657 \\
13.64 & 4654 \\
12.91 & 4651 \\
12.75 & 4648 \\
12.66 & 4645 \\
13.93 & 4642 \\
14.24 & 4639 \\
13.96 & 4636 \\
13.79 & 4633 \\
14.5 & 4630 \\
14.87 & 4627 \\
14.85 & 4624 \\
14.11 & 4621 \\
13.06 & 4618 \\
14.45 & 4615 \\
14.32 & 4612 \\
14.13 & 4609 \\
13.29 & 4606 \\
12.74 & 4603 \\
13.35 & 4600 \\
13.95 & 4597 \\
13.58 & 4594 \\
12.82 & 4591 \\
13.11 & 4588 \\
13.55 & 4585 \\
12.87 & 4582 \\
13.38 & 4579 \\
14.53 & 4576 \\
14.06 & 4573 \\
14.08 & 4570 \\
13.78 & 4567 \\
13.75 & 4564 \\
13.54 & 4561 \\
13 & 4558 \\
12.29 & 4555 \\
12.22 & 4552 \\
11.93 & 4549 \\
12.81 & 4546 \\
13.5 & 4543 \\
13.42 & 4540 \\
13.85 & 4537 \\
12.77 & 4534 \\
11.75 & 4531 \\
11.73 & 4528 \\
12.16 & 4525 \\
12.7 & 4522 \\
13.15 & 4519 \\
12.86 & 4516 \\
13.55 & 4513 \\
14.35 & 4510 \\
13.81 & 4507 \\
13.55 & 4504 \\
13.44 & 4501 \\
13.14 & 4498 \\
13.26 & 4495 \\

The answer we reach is 3.9 A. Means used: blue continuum 13.9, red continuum 13.9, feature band 12.7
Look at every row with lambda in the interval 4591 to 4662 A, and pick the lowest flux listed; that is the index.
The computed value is 12.66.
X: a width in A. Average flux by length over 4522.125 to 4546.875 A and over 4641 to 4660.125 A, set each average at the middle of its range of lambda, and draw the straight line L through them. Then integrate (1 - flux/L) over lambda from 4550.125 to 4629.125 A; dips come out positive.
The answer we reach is -3.4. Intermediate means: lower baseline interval 12.7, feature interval 13.6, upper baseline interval 13.4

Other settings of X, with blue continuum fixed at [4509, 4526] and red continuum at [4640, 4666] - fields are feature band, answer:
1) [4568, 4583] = -0.7 A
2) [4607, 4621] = -0.8 A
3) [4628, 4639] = -0.7 A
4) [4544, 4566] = 0.6 A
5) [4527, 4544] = 0.4 A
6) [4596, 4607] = -0.1 A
